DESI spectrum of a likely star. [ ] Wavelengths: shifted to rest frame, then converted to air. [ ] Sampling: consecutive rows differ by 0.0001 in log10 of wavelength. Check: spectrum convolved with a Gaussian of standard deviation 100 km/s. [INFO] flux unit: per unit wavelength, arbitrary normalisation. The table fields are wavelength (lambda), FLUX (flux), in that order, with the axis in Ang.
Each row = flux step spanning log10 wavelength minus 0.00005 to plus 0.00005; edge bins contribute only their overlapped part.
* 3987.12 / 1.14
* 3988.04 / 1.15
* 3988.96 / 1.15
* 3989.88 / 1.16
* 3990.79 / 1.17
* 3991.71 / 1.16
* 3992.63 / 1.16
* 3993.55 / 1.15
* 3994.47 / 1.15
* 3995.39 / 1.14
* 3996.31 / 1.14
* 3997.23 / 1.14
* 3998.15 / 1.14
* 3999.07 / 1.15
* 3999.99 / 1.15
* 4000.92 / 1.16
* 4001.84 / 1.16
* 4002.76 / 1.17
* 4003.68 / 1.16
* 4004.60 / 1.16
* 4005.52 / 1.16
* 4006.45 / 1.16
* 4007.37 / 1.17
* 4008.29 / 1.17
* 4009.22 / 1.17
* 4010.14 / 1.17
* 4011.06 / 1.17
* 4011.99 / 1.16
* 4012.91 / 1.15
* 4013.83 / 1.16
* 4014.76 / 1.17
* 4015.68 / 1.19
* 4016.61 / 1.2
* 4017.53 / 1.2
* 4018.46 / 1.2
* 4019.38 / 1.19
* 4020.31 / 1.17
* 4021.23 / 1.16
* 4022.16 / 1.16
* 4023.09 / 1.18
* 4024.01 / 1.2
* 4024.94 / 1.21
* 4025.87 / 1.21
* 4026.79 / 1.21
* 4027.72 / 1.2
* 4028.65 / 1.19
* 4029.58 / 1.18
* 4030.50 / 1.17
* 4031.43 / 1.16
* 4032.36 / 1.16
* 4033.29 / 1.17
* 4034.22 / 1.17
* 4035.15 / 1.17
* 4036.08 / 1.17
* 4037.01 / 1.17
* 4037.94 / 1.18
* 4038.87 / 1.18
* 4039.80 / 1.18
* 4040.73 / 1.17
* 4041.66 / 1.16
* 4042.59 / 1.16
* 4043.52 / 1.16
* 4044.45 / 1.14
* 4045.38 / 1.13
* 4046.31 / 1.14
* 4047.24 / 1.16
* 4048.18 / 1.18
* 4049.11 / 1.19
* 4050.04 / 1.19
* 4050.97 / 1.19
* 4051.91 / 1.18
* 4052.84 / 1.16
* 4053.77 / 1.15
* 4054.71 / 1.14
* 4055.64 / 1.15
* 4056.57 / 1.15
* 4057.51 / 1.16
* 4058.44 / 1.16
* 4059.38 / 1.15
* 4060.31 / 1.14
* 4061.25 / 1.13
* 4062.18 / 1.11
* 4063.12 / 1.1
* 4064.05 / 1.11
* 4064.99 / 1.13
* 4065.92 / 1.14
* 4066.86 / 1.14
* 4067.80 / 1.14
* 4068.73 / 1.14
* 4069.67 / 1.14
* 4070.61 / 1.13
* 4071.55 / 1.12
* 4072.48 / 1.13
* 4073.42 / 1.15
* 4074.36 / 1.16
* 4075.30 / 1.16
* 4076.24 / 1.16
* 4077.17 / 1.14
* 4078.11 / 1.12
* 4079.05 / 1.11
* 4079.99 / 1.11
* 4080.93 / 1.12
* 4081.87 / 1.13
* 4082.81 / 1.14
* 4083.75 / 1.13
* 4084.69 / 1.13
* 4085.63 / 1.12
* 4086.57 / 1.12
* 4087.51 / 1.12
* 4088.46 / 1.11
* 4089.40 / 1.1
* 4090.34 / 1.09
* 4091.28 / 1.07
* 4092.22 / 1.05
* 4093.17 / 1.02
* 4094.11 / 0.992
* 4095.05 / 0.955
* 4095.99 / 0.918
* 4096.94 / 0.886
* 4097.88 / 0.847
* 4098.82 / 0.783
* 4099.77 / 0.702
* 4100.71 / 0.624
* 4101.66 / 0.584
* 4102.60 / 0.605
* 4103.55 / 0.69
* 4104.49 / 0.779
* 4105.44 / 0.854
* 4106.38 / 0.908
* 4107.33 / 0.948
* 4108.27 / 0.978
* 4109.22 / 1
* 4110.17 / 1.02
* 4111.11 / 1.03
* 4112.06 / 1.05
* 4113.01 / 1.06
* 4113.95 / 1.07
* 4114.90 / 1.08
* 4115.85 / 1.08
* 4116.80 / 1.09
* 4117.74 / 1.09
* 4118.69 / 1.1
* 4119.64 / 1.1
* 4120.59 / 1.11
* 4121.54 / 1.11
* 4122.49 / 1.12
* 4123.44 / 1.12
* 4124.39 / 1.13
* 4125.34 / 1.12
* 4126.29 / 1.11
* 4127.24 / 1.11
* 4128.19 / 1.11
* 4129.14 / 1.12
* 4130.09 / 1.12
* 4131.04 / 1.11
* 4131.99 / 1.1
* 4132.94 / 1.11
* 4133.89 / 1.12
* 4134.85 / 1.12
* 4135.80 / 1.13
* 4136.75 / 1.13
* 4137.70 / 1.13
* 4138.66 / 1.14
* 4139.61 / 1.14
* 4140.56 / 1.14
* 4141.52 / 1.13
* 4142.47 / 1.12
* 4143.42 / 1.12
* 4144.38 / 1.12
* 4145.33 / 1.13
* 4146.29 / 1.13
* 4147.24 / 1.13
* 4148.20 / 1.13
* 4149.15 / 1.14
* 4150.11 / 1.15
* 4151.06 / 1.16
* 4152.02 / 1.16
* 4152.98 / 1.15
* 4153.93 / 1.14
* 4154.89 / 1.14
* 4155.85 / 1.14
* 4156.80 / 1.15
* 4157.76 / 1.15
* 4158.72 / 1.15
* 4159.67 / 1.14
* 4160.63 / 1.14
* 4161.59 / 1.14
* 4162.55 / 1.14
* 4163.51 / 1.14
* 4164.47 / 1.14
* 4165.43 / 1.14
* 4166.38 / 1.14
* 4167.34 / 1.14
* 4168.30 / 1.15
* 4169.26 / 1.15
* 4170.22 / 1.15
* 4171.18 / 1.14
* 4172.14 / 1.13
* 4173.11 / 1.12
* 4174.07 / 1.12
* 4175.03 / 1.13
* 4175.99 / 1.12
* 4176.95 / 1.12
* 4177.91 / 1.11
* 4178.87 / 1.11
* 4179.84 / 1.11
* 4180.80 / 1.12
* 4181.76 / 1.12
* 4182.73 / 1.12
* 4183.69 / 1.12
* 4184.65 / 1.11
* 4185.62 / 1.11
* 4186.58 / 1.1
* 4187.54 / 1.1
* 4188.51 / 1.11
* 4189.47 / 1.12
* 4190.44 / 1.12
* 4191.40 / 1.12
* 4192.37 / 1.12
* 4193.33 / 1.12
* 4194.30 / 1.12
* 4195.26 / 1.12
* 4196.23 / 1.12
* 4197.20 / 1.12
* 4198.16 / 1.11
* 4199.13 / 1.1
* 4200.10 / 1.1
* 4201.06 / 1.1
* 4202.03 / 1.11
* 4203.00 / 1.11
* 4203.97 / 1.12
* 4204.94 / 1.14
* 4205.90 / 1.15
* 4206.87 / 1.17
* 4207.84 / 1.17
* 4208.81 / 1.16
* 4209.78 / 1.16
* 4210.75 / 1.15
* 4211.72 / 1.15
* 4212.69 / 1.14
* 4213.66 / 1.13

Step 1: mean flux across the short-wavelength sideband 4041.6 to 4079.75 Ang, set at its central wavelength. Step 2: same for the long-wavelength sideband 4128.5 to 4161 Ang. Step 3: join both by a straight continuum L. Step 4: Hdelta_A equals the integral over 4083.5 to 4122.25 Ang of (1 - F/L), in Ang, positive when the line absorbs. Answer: 5.5 Ang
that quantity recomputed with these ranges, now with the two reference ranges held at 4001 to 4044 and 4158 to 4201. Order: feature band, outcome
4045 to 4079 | 0.5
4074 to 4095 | 0.9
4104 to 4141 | 2.2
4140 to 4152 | 0.0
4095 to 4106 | 3.7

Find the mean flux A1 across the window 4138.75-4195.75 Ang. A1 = 1.13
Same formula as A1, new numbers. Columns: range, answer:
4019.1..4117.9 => 1.09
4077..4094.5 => 1.1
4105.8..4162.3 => 1.11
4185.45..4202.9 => 1.11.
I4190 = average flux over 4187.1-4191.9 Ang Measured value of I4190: 1.11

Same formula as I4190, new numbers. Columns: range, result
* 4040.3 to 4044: 1.16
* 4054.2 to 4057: 1.15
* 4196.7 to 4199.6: 1.11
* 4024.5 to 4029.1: 1.2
